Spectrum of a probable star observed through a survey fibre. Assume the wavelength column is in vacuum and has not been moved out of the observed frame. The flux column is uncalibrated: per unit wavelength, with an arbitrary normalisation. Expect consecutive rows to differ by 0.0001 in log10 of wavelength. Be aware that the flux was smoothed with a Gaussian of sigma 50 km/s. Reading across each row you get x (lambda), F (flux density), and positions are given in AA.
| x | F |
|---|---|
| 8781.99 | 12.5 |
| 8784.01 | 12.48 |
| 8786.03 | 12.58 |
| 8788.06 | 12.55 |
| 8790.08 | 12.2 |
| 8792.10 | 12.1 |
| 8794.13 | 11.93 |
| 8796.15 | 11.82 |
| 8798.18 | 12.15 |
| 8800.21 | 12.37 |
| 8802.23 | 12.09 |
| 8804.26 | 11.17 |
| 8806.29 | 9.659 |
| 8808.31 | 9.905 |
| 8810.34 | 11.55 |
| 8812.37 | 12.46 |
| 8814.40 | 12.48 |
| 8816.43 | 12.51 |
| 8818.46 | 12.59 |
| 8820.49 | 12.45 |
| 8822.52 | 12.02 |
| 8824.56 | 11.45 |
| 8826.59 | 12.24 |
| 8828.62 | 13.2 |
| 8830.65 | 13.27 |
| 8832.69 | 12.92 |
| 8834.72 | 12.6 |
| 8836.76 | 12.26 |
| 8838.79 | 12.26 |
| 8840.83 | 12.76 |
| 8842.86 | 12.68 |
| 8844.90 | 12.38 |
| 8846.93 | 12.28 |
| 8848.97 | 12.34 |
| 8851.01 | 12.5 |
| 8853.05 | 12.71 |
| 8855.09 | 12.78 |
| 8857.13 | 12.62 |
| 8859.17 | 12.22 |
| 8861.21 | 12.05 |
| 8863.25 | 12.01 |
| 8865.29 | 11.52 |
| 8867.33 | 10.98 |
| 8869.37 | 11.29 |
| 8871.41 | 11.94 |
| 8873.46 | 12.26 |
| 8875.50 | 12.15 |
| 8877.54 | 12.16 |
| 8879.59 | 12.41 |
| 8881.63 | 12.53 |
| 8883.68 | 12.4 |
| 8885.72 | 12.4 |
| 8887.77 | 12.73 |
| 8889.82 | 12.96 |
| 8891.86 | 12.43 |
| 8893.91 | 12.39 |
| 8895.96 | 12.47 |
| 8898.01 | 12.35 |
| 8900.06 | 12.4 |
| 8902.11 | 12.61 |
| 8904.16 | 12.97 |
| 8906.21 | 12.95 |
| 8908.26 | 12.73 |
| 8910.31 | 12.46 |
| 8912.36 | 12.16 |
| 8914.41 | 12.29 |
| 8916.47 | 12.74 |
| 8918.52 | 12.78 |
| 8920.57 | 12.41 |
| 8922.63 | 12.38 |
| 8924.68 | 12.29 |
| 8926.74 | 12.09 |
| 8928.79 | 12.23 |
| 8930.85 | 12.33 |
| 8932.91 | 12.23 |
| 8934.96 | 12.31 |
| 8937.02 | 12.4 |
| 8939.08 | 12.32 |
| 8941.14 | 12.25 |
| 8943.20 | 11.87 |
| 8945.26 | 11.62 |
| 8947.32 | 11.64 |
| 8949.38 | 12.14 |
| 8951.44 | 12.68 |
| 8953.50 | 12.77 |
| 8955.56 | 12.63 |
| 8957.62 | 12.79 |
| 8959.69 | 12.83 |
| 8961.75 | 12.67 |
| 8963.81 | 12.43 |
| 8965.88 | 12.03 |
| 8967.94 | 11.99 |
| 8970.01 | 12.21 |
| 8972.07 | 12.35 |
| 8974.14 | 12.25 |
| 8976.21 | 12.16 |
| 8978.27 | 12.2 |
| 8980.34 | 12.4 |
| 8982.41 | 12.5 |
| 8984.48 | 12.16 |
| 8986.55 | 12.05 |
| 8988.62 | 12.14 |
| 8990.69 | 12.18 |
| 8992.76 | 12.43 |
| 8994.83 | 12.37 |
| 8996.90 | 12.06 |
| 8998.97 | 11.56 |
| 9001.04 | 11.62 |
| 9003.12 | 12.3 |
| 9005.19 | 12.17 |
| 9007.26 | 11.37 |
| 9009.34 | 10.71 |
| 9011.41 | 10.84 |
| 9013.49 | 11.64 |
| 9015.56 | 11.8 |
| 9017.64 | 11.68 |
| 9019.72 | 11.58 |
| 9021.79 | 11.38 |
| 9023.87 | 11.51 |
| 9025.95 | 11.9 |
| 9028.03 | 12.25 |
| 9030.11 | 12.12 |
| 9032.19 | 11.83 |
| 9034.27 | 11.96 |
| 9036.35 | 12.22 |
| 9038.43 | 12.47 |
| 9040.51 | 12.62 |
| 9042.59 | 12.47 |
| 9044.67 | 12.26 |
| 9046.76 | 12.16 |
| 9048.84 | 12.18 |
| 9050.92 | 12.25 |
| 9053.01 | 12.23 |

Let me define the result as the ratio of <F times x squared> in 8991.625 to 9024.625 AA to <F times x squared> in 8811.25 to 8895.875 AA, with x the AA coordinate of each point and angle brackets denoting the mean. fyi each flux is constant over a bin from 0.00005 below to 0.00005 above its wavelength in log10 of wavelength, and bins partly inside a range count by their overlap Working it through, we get 0.98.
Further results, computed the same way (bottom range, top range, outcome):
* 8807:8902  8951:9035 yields 1.01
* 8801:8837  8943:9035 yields 1.04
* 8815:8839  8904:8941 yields 1.02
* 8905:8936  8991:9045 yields 0.98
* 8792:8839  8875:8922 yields 1.06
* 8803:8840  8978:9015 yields 1.03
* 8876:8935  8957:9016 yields 0.99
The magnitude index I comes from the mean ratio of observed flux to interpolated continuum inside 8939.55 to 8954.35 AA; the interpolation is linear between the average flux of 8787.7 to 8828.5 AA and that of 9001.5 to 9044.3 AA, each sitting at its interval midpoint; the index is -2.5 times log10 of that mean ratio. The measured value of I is -0.02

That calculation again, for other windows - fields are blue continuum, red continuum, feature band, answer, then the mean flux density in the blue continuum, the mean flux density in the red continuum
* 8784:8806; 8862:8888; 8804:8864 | -0.02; 12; 12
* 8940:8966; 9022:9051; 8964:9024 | 0.03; 12.3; 12.1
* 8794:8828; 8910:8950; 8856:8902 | -0.01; 11.8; 12.2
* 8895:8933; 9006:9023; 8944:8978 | -0.03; 12.5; 11.4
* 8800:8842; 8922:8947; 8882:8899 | -0.03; 12.1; 12.2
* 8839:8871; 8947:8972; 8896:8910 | -0.03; 12.2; 12.4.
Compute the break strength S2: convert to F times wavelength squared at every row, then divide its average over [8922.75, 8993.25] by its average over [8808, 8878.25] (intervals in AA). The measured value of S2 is 1.0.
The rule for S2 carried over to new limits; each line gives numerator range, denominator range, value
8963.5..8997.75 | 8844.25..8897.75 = 1.02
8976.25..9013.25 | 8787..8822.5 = 1.05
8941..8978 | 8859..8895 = 1.03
